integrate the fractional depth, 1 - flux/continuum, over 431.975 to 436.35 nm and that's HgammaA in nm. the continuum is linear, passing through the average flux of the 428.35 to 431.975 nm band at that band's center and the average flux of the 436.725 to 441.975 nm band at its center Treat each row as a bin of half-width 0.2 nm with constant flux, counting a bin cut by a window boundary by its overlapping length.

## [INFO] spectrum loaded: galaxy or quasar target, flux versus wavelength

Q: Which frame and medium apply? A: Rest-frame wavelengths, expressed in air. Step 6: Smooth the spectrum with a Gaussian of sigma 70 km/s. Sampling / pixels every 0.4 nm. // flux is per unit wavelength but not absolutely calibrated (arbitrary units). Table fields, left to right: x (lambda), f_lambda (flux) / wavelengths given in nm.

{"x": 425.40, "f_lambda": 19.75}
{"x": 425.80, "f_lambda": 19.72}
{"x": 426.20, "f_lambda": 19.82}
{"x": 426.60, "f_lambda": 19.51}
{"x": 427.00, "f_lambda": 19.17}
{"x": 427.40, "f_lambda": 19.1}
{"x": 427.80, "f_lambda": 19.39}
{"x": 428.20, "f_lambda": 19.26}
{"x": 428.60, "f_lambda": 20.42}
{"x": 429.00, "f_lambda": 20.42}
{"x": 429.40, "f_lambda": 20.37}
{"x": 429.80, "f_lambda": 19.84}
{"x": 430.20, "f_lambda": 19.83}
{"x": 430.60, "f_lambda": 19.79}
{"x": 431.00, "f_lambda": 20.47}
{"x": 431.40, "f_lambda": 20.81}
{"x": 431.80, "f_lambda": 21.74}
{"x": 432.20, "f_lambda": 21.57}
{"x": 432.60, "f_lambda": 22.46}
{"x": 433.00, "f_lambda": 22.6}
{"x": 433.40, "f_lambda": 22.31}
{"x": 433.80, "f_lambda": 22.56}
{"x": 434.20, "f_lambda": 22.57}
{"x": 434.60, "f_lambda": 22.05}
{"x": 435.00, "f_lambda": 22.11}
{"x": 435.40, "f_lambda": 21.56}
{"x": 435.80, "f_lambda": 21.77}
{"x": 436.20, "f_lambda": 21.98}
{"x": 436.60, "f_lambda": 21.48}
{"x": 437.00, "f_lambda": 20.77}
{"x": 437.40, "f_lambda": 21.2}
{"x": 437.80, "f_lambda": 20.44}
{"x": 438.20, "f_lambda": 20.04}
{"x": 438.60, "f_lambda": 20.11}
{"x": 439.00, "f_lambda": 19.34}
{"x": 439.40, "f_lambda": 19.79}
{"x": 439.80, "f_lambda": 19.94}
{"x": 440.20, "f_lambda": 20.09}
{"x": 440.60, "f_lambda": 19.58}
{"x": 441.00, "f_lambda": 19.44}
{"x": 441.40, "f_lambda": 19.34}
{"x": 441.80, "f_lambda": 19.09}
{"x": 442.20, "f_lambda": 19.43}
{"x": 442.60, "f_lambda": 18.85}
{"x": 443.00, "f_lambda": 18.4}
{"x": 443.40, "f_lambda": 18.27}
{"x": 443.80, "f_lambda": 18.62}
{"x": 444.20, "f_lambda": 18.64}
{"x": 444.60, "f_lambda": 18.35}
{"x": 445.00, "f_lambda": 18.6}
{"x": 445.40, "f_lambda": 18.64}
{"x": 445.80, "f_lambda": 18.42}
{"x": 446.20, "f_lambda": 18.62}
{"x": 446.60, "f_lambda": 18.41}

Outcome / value -0.42 nm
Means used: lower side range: 20.4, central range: 22.1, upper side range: 20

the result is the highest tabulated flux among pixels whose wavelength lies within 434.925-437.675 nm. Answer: 22.11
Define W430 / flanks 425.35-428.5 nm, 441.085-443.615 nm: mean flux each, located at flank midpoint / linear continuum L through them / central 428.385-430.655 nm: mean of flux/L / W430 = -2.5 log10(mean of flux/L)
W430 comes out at -0.04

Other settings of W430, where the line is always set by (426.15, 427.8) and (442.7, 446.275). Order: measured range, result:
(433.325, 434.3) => -0.182 mag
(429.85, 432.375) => -0.081 mag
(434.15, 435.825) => -0.160 mag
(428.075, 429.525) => -0.048 mag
